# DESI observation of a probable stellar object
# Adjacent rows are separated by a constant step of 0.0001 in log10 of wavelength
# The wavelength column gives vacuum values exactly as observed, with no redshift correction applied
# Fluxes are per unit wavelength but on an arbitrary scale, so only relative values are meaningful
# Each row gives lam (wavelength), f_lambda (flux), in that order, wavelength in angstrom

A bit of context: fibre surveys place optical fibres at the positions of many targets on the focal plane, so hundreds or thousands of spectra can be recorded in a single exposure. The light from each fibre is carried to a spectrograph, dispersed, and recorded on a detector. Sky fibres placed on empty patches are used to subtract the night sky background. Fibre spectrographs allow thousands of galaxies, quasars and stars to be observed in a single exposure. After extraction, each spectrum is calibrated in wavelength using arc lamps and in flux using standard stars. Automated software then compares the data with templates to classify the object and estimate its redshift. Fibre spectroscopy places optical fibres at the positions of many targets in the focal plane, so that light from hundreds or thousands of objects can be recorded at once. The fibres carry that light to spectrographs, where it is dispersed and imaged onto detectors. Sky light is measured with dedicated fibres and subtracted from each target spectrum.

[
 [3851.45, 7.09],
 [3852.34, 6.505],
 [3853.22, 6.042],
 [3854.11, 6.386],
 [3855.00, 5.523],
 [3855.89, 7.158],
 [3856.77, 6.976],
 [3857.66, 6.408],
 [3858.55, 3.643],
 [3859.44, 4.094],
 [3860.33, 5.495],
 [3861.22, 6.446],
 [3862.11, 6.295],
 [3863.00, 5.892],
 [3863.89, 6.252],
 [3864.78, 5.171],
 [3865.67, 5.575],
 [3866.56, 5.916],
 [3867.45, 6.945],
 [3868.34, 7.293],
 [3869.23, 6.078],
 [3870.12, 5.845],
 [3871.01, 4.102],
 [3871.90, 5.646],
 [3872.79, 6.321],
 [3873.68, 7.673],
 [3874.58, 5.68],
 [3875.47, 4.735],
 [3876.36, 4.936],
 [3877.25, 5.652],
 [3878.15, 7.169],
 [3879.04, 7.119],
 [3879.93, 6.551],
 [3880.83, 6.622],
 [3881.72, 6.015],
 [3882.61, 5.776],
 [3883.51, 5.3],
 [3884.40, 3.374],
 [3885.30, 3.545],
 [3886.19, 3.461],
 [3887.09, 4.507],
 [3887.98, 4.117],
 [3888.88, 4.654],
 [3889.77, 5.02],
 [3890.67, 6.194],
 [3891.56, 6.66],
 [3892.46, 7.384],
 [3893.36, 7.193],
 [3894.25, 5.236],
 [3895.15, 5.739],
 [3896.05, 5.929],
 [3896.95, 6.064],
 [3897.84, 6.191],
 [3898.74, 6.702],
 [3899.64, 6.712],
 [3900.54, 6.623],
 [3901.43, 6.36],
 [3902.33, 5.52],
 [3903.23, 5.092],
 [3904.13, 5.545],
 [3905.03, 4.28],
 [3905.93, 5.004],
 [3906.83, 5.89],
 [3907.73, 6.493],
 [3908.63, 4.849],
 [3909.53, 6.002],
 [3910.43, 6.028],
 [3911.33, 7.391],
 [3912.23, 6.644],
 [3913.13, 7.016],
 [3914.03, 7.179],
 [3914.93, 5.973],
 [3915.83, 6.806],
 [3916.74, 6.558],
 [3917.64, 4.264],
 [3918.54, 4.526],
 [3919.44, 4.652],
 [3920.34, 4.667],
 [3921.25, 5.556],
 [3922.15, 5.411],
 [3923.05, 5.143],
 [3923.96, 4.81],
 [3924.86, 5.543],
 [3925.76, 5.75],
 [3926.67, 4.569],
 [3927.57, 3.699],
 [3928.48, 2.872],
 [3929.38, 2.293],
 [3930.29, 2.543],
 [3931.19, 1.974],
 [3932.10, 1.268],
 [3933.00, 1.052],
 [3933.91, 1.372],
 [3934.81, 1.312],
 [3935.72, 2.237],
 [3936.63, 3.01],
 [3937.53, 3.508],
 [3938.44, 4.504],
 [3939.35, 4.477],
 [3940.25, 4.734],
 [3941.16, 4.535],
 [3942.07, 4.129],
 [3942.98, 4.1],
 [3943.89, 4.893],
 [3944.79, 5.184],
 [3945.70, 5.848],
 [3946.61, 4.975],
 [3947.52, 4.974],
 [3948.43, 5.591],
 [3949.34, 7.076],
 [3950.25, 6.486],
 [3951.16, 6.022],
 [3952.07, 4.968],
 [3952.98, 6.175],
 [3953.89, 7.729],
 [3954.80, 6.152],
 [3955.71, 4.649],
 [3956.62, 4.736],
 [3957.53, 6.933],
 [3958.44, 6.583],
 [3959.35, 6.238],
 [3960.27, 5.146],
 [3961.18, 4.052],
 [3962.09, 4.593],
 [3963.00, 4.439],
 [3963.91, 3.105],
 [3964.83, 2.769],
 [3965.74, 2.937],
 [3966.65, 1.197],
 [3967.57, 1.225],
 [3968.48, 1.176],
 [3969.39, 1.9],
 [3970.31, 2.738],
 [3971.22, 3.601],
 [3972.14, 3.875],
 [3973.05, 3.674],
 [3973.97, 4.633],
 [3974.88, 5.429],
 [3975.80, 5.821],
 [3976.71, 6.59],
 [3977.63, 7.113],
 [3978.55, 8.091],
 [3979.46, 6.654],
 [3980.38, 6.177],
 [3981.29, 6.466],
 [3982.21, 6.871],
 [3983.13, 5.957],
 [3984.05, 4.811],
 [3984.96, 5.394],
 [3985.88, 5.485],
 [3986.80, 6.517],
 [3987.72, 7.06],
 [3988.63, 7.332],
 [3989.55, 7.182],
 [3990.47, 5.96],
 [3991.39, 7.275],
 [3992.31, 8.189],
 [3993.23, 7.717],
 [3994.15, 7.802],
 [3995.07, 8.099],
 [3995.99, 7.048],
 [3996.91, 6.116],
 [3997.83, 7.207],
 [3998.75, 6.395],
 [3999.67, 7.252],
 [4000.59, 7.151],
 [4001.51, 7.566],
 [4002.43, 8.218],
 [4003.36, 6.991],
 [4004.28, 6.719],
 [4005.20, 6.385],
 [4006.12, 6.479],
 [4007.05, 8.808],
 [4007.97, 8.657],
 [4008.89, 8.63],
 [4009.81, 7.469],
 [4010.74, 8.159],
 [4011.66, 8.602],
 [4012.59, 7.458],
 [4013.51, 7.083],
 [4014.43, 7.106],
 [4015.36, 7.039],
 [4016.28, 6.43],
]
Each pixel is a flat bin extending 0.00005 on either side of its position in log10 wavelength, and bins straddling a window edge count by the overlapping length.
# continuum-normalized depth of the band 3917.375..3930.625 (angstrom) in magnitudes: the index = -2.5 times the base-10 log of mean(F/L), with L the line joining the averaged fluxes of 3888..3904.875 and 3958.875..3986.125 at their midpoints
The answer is 0.23 mag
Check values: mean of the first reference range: 5.96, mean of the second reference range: 4.6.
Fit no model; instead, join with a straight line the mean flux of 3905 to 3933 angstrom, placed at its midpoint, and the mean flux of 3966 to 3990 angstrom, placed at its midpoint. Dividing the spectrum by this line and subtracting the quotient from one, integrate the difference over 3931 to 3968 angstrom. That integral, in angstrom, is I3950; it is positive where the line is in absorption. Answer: 5.2 angstrom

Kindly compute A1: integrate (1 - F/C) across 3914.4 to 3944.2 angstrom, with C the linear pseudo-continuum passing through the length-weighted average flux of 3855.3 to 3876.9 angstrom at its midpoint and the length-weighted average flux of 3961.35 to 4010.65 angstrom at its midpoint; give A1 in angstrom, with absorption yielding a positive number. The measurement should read 9.4 angstrom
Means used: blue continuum 5.86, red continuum 5.92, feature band 4.02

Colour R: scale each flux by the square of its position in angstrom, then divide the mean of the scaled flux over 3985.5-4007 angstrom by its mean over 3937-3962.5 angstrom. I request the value 1.36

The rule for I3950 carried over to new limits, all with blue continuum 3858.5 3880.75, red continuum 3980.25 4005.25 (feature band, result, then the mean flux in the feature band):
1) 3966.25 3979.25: 5.0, 4.14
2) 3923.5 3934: 5.2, 3.2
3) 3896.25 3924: 1.8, 5.82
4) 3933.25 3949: 5.8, 4.06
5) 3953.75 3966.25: 3.2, 4.92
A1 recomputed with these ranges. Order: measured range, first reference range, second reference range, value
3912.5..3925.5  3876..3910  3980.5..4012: 0.9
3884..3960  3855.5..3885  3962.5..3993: 5.7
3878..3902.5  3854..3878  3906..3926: 0.2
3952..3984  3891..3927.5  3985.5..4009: 9.0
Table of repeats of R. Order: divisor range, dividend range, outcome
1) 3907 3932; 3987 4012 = 1.51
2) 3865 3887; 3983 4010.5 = 1.32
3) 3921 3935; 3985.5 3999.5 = 2.11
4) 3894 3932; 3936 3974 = 0.86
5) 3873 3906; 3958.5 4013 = 1.11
